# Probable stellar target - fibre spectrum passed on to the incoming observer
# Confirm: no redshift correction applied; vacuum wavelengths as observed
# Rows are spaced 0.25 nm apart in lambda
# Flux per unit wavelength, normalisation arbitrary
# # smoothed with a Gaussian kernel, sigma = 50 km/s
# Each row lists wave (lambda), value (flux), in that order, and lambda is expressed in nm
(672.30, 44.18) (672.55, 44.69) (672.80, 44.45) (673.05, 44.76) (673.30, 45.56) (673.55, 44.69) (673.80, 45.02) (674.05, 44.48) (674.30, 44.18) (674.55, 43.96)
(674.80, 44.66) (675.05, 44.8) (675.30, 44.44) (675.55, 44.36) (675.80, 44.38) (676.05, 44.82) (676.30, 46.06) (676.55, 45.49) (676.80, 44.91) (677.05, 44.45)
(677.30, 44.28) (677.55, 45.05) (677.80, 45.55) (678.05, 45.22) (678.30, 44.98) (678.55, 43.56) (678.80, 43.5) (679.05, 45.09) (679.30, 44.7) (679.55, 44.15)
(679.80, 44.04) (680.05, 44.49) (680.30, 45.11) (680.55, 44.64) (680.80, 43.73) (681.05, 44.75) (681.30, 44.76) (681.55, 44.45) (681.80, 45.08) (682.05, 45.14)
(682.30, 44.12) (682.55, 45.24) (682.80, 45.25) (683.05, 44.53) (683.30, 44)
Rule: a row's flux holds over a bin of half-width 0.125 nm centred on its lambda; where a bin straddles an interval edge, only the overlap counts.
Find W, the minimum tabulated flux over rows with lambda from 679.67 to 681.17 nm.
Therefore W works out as 43.73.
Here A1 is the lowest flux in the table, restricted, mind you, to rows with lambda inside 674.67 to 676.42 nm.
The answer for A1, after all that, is 44.36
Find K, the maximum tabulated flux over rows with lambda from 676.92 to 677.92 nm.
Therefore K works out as 45.55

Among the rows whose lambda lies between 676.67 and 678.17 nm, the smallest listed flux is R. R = 44.28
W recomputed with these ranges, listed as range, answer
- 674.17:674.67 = 43.96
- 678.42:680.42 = 43.5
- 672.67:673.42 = 44.45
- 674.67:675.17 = 44.66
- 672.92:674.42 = 44.18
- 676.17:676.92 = 44.91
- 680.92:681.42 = 44.75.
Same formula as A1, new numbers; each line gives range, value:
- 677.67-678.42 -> 44.98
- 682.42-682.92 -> 45.24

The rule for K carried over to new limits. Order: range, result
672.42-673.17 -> 44.76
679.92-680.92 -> 45.11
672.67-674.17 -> 45.56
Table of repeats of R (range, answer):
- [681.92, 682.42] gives 44.12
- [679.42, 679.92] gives 44.04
